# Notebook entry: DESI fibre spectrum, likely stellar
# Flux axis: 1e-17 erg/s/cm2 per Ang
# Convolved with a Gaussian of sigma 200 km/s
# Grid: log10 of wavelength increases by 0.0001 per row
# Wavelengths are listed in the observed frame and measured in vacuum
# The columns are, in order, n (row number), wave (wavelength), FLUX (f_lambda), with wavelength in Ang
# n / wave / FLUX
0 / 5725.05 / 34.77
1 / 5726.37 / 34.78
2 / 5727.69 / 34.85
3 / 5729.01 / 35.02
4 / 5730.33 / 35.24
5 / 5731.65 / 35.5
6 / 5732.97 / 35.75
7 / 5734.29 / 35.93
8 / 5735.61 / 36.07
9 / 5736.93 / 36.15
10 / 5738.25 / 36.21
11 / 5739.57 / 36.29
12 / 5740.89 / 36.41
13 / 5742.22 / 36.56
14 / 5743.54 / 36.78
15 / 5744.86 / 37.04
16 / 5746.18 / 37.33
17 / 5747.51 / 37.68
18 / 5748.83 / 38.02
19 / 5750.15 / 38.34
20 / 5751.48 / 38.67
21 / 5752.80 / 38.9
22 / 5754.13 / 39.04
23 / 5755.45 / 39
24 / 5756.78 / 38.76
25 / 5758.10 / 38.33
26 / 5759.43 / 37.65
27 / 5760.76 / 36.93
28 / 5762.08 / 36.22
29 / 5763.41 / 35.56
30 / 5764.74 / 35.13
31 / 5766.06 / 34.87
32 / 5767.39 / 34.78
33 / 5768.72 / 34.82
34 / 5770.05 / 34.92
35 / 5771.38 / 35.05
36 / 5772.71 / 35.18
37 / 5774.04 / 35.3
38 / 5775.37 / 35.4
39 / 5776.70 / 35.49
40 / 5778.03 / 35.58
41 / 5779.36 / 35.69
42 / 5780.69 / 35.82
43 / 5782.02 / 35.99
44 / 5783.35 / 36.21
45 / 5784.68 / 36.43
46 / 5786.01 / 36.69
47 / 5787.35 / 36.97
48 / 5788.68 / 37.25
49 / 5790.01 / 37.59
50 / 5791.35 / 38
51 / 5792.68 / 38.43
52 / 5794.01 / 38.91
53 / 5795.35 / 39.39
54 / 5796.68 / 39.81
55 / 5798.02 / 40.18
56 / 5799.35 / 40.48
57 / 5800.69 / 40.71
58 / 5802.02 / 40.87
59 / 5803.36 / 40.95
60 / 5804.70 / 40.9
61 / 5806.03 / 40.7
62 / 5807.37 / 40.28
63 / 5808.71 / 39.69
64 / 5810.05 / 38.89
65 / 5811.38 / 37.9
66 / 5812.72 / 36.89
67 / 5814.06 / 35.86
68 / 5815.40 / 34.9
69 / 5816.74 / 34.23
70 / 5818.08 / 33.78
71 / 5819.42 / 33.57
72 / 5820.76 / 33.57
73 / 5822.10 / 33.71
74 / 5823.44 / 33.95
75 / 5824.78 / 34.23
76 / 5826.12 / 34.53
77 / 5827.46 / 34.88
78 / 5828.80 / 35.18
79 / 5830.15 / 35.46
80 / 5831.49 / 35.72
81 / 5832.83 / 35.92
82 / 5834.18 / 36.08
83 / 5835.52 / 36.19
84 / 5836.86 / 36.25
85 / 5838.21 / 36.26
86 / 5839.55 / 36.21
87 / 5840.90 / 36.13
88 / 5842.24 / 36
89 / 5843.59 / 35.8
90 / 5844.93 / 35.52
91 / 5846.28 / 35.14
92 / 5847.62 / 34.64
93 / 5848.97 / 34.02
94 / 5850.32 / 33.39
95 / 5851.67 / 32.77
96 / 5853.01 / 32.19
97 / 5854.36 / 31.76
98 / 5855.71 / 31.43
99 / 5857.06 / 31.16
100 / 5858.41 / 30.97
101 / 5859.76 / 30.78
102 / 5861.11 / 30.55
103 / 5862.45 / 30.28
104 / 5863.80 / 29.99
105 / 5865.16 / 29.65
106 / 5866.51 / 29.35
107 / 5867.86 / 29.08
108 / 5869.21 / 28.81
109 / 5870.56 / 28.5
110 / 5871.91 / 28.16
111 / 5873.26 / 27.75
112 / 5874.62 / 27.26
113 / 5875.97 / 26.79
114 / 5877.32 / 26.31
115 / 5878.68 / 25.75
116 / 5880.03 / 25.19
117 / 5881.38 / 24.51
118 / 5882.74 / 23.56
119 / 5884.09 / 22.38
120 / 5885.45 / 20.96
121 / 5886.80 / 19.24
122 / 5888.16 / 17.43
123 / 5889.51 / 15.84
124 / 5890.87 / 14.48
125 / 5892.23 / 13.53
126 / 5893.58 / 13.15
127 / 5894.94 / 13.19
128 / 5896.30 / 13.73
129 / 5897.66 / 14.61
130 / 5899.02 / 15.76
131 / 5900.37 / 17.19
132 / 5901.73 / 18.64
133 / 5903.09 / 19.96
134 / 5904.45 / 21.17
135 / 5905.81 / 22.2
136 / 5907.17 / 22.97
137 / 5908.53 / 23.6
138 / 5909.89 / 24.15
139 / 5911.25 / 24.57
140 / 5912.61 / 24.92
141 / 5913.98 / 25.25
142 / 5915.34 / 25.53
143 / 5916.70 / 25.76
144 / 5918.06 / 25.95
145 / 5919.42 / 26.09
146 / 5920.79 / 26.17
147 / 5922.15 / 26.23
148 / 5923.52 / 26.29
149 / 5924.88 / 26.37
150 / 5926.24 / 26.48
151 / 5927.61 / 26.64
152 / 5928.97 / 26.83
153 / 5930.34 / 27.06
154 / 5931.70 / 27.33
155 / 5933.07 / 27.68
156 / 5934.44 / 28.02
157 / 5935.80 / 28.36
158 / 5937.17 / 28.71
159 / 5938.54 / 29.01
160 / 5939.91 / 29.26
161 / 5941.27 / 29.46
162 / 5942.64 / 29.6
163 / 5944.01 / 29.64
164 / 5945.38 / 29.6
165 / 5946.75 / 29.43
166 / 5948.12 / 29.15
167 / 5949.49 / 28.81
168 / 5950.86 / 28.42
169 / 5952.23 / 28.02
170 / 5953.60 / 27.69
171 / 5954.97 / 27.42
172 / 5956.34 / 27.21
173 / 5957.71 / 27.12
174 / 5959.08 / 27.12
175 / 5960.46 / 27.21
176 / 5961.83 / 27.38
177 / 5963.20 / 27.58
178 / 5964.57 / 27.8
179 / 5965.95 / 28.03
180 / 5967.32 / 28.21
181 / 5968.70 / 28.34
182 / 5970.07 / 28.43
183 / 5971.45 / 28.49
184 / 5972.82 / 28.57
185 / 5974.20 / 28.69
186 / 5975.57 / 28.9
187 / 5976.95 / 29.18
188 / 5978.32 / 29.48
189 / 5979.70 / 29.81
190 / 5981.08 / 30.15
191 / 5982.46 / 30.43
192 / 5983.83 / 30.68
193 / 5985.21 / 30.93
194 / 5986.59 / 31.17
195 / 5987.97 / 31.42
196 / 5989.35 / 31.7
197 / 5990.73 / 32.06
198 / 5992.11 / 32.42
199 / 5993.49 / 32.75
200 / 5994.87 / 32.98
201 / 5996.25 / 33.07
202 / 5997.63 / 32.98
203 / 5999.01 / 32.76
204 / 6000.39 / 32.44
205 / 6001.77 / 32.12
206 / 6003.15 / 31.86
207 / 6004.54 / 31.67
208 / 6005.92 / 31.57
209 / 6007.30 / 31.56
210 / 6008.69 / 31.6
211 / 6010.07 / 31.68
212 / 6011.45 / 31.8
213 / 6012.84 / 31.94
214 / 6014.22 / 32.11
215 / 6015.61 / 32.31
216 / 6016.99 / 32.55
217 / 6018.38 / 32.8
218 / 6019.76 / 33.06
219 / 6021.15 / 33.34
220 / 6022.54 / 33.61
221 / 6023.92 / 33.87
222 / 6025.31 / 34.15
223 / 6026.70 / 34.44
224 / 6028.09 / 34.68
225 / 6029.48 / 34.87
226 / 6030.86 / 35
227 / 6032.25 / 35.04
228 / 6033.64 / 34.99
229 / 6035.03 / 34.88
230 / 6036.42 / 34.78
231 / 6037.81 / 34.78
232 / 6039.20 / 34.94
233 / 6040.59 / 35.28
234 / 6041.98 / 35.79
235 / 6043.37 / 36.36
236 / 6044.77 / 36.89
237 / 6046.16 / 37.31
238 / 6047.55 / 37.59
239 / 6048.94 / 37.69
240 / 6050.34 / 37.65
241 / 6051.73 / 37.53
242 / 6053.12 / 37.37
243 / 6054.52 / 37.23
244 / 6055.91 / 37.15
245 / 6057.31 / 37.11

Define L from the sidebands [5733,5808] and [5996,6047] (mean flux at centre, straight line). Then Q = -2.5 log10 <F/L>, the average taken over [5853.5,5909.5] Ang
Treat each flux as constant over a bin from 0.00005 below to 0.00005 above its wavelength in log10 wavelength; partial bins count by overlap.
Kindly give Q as 0.45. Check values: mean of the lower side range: 37.4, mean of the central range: 23.6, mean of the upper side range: 33.7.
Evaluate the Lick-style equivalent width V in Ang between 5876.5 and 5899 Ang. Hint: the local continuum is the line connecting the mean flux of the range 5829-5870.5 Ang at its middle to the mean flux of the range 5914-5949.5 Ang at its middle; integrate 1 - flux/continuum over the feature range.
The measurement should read 8.6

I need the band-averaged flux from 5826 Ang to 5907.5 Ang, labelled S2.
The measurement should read 27.5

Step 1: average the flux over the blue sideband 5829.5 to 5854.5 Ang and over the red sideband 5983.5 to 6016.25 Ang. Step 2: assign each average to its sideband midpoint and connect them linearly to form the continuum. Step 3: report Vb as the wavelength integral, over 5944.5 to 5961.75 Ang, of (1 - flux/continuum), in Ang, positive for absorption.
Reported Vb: 2.5 Ang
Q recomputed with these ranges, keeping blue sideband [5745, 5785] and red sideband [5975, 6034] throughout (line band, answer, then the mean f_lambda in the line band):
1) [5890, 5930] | 0.48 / 21.8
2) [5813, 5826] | 0.04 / 34.3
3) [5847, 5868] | 0.11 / 31.4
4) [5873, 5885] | 0.34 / 25.3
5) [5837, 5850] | -0.01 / 35.5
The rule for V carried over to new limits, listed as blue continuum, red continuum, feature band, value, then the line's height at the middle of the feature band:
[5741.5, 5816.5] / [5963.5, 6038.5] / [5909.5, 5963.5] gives 9.8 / 33.5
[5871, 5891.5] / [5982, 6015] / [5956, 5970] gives 0.8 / 29.3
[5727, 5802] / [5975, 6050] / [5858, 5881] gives 4.5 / 35.3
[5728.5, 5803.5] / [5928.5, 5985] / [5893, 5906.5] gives 6.1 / 31.1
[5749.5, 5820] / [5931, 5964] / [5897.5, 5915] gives 5.2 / 30.6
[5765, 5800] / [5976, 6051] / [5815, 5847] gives 0.8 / 36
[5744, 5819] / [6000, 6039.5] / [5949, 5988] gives 6.2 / 34.1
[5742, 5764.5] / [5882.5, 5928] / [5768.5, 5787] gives -0.3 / 35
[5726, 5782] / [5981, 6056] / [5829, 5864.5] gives 1.6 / 35.4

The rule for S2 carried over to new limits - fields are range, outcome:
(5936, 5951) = 29.2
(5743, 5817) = 37.5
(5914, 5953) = 27.7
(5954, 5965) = 27.4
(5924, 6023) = 29.9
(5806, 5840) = 35.9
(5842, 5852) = 34.6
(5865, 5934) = 23.3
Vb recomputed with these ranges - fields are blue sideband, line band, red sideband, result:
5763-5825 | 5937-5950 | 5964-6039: 1.5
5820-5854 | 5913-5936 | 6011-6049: 5.4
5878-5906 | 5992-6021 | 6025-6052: -0.3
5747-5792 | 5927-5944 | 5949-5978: 0.6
